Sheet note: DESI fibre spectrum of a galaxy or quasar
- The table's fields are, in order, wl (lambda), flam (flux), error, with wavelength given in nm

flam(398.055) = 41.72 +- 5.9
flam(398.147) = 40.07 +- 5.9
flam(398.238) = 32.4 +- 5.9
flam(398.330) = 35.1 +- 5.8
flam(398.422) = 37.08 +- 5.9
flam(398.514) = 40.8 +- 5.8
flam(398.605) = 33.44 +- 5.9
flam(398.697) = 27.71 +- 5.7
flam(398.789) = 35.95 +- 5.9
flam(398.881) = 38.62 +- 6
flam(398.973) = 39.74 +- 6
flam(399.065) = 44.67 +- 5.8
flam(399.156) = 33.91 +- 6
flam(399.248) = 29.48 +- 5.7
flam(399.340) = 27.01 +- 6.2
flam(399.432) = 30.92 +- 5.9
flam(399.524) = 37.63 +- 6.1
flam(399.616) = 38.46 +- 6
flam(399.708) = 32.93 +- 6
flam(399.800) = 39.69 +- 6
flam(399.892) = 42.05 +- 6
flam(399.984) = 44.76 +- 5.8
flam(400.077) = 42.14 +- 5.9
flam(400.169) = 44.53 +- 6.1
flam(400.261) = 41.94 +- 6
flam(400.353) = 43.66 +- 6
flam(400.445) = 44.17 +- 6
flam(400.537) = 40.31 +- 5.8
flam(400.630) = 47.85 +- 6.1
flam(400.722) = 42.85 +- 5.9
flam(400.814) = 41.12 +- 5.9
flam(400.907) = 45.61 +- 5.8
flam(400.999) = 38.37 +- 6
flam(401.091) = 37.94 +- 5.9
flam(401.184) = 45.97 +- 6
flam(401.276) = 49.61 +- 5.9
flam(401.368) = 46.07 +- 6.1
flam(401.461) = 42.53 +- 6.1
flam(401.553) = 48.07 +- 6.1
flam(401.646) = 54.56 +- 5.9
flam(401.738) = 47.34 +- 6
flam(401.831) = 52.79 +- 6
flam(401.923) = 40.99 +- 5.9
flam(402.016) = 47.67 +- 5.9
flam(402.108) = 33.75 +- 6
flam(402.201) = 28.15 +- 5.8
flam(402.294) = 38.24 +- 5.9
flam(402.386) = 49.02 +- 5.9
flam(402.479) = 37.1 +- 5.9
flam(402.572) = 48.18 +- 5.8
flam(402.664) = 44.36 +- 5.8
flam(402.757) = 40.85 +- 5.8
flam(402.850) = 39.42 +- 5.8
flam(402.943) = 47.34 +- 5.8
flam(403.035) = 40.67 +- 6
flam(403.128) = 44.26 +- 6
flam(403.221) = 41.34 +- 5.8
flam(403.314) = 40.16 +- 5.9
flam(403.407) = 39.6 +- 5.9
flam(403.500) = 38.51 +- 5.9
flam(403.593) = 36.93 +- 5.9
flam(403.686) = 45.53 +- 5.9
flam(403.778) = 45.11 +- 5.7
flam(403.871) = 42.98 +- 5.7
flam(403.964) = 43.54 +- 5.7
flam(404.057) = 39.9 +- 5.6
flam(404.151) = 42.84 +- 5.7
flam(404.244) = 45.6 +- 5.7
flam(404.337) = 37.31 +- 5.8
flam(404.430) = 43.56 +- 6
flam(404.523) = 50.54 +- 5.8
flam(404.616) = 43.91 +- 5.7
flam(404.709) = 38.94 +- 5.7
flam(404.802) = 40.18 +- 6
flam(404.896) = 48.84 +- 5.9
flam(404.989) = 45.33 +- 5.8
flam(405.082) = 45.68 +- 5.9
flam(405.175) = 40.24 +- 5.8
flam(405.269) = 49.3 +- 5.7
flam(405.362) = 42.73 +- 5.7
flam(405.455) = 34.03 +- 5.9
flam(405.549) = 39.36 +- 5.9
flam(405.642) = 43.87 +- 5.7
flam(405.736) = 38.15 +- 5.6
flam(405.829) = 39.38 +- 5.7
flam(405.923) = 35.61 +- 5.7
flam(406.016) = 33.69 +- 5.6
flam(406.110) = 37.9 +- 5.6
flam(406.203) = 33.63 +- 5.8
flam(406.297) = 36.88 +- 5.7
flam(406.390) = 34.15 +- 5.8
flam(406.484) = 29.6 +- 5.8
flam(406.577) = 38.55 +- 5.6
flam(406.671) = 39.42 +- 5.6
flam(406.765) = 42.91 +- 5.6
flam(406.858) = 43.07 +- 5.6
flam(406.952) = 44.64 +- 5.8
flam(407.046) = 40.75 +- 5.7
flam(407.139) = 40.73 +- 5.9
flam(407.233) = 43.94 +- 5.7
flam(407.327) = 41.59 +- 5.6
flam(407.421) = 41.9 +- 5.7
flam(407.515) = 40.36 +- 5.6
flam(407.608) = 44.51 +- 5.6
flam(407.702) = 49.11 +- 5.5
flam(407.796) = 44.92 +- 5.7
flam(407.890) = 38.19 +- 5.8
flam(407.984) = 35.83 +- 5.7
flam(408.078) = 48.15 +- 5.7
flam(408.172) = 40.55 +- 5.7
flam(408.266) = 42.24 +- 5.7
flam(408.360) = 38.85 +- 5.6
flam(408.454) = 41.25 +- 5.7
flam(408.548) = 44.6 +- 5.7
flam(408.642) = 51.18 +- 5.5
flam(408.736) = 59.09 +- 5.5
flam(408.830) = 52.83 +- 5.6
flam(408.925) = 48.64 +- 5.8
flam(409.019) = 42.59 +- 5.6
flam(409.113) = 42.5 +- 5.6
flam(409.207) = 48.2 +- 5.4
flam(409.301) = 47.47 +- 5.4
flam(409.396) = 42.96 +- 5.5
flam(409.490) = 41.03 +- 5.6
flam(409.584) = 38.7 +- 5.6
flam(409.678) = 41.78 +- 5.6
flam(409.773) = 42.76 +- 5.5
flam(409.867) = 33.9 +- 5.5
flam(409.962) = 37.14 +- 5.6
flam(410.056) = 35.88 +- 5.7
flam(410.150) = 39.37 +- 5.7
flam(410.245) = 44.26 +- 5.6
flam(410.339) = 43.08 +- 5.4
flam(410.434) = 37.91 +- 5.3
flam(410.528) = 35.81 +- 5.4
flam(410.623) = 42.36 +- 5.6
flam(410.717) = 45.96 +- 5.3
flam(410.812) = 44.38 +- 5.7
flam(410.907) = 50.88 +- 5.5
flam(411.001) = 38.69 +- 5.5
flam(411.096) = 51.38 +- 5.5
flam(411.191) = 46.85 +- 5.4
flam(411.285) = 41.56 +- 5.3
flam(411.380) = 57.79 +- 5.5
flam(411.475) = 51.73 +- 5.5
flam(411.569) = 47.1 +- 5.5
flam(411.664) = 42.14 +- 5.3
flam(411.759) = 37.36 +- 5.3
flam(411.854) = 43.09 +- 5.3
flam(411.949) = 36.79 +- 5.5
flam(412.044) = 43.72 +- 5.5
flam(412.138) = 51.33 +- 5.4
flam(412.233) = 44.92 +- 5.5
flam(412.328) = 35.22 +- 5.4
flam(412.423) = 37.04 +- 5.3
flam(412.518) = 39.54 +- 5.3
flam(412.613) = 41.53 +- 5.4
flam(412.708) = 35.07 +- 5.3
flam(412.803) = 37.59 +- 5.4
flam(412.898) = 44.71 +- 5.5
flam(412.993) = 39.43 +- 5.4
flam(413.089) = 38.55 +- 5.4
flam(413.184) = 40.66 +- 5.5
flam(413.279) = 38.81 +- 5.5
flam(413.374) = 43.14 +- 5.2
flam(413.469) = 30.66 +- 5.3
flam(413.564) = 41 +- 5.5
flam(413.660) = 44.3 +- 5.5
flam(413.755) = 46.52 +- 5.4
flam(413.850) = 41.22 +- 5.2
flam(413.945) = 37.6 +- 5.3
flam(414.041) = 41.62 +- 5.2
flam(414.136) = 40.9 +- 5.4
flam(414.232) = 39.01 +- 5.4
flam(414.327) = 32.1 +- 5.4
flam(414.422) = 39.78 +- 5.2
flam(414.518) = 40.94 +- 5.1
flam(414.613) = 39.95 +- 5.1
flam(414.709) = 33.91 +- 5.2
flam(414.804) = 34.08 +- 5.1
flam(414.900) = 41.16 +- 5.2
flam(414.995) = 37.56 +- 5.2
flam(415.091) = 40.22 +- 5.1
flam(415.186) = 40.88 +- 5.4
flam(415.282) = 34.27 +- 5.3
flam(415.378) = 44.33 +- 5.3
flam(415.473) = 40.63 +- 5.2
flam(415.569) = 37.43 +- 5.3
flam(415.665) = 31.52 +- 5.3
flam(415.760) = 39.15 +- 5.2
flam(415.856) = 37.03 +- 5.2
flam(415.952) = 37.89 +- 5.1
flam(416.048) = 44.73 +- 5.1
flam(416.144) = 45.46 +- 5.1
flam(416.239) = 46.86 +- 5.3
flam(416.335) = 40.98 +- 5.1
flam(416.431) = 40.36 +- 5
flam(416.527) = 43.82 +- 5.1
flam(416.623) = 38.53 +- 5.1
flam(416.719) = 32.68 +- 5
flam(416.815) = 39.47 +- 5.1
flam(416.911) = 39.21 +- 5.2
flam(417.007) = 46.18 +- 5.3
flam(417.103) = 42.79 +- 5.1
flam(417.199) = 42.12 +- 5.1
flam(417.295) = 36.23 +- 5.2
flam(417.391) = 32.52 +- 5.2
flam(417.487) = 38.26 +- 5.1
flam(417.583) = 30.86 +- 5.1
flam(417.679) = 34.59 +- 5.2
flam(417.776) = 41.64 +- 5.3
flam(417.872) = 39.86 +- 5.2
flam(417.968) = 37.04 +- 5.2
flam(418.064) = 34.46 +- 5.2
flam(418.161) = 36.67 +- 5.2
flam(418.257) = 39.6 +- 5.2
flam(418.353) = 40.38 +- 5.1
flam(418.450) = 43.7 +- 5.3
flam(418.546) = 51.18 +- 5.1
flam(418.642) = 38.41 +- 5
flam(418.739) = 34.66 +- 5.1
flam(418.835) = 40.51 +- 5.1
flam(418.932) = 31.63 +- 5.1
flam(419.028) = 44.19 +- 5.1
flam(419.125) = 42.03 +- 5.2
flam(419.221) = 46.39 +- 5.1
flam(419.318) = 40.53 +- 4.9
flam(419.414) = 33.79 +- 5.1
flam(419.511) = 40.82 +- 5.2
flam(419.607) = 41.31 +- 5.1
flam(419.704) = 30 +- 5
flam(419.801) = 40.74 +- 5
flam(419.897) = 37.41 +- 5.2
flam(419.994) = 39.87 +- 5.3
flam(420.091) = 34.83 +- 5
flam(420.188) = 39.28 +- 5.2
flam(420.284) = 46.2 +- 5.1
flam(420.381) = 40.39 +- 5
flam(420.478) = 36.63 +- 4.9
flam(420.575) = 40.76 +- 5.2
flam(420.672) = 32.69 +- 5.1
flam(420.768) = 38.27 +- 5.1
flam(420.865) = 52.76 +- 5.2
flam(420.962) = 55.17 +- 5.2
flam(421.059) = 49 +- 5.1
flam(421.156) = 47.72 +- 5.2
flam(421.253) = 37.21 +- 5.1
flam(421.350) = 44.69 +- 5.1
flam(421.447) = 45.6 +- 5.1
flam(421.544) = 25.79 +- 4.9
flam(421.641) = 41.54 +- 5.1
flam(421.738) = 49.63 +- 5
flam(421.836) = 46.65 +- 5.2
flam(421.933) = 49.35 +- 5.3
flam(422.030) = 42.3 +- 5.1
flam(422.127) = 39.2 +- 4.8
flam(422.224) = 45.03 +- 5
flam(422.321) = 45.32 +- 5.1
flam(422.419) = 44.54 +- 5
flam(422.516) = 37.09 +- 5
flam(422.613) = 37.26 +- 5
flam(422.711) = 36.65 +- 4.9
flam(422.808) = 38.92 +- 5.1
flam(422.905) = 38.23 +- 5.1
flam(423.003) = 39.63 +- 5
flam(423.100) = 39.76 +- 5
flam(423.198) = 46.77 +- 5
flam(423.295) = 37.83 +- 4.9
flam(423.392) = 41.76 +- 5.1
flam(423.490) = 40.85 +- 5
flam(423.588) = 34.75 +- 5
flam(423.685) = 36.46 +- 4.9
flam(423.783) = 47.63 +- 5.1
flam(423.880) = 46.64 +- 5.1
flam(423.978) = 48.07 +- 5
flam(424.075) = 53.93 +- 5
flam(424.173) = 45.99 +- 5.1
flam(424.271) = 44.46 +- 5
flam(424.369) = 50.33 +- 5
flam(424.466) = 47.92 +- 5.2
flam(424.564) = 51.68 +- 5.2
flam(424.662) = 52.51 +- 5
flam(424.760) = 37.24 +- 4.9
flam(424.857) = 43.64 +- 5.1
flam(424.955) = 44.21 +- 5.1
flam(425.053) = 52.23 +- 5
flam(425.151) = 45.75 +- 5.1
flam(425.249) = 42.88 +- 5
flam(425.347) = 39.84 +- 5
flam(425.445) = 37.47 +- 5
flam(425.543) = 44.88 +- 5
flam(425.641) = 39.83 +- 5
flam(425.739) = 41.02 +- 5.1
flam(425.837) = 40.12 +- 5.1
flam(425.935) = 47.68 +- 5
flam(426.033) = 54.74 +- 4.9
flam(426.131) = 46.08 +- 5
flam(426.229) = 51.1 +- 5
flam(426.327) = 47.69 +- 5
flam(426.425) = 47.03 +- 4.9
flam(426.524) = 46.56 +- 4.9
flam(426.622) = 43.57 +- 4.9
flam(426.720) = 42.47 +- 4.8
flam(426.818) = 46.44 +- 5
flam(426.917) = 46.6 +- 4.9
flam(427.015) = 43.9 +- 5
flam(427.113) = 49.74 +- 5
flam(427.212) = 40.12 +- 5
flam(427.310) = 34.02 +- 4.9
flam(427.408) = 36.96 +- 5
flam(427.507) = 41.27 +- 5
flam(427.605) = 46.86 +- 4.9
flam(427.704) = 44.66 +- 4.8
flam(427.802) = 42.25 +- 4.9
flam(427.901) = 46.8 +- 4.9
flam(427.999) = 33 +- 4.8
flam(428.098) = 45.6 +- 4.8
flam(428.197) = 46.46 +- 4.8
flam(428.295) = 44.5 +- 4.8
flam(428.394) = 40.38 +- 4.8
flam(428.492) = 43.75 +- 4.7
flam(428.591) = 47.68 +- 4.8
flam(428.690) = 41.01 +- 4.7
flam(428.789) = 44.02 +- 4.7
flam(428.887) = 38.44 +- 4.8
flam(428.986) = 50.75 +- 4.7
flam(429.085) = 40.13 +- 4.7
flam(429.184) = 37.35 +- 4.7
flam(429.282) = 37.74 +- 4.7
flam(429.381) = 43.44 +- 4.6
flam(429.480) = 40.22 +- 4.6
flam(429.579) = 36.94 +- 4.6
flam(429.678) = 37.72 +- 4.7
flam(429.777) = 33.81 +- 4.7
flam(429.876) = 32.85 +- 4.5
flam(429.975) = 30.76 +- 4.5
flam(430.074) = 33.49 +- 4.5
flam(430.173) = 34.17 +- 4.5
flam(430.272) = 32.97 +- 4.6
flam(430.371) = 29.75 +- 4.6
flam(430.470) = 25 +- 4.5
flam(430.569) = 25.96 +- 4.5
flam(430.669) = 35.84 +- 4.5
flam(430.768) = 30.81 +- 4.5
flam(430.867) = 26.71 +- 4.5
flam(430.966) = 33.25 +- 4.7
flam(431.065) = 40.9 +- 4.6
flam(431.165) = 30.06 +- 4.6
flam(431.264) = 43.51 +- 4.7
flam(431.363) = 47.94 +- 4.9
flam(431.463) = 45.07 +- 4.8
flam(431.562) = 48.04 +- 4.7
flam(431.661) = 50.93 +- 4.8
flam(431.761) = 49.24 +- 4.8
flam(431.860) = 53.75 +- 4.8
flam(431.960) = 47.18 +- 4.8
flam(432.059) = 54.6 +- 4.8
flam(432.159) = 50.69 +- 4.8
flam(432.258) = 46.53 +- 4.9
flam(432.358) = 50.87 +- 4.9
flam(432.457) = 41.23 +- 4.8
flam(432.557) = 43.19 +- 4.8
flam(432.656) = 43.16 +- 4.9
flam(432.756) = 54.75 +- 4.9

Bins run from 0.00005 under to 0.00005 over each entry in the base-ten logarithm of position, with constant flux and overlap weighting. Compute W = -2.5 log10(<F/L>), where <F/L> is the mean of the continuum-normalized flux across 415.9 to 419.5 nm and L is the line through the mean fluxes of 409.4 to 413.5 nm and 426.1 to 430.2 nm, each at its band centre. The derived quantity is 0.05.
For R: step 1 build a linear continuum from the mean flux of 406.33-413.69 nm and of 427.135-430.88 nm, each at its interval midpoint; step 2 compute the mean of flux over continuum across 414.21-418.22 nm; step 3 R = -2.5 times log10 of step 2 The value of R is 0.06 mag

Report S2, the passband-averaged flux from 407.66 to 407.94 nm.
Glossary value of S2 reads 43.9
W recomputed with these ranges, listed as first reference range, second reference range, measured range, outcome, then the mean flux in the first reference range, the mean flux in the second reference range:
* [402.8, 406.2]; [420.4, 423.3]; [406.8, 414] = -0.02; 41.6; 42.1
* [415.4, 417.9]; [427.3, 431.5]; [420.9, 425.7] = -0.12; 39.3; 38.5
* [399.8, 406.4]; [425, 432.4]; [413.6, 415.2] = 0.07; 42.3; 41.9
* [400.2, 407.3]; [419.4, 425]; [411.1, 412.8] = -0.03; 42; 42.4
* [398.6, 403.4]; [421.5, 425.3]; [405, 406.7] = 0.08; 41.1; 43.4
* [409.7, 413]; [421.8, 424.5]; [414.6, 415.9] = 0.12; 42.3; 42.9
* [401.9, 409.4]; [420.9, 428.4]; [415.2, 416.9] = 0.09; 42.1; 43.8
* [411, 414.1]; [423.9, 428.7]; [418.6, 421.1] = 0.08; 42.1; 44.8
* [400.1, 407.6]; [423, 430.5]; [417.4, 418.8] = 0.10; 42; 42.4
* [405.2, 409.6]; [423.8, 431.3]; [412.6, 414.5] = 0.06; 41.9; 41.7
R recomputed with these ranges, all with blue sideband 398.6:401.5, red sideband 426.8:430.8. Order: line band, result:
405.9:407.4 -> 0.03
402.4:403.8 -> -0.06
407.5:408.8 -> -0.12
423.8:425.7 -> -0.16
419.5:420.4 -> 0.01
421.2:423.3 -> -0.05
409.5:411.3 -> -0.06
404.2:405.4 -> -0.11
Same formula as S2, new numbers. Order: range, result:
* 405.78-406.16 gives 36.7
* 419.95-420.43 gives 40.1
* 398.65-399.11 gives 37.3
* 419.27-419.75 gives 37.4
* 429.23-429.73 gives 39.2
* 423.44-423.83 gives 39.8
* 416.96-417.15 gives 44.5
